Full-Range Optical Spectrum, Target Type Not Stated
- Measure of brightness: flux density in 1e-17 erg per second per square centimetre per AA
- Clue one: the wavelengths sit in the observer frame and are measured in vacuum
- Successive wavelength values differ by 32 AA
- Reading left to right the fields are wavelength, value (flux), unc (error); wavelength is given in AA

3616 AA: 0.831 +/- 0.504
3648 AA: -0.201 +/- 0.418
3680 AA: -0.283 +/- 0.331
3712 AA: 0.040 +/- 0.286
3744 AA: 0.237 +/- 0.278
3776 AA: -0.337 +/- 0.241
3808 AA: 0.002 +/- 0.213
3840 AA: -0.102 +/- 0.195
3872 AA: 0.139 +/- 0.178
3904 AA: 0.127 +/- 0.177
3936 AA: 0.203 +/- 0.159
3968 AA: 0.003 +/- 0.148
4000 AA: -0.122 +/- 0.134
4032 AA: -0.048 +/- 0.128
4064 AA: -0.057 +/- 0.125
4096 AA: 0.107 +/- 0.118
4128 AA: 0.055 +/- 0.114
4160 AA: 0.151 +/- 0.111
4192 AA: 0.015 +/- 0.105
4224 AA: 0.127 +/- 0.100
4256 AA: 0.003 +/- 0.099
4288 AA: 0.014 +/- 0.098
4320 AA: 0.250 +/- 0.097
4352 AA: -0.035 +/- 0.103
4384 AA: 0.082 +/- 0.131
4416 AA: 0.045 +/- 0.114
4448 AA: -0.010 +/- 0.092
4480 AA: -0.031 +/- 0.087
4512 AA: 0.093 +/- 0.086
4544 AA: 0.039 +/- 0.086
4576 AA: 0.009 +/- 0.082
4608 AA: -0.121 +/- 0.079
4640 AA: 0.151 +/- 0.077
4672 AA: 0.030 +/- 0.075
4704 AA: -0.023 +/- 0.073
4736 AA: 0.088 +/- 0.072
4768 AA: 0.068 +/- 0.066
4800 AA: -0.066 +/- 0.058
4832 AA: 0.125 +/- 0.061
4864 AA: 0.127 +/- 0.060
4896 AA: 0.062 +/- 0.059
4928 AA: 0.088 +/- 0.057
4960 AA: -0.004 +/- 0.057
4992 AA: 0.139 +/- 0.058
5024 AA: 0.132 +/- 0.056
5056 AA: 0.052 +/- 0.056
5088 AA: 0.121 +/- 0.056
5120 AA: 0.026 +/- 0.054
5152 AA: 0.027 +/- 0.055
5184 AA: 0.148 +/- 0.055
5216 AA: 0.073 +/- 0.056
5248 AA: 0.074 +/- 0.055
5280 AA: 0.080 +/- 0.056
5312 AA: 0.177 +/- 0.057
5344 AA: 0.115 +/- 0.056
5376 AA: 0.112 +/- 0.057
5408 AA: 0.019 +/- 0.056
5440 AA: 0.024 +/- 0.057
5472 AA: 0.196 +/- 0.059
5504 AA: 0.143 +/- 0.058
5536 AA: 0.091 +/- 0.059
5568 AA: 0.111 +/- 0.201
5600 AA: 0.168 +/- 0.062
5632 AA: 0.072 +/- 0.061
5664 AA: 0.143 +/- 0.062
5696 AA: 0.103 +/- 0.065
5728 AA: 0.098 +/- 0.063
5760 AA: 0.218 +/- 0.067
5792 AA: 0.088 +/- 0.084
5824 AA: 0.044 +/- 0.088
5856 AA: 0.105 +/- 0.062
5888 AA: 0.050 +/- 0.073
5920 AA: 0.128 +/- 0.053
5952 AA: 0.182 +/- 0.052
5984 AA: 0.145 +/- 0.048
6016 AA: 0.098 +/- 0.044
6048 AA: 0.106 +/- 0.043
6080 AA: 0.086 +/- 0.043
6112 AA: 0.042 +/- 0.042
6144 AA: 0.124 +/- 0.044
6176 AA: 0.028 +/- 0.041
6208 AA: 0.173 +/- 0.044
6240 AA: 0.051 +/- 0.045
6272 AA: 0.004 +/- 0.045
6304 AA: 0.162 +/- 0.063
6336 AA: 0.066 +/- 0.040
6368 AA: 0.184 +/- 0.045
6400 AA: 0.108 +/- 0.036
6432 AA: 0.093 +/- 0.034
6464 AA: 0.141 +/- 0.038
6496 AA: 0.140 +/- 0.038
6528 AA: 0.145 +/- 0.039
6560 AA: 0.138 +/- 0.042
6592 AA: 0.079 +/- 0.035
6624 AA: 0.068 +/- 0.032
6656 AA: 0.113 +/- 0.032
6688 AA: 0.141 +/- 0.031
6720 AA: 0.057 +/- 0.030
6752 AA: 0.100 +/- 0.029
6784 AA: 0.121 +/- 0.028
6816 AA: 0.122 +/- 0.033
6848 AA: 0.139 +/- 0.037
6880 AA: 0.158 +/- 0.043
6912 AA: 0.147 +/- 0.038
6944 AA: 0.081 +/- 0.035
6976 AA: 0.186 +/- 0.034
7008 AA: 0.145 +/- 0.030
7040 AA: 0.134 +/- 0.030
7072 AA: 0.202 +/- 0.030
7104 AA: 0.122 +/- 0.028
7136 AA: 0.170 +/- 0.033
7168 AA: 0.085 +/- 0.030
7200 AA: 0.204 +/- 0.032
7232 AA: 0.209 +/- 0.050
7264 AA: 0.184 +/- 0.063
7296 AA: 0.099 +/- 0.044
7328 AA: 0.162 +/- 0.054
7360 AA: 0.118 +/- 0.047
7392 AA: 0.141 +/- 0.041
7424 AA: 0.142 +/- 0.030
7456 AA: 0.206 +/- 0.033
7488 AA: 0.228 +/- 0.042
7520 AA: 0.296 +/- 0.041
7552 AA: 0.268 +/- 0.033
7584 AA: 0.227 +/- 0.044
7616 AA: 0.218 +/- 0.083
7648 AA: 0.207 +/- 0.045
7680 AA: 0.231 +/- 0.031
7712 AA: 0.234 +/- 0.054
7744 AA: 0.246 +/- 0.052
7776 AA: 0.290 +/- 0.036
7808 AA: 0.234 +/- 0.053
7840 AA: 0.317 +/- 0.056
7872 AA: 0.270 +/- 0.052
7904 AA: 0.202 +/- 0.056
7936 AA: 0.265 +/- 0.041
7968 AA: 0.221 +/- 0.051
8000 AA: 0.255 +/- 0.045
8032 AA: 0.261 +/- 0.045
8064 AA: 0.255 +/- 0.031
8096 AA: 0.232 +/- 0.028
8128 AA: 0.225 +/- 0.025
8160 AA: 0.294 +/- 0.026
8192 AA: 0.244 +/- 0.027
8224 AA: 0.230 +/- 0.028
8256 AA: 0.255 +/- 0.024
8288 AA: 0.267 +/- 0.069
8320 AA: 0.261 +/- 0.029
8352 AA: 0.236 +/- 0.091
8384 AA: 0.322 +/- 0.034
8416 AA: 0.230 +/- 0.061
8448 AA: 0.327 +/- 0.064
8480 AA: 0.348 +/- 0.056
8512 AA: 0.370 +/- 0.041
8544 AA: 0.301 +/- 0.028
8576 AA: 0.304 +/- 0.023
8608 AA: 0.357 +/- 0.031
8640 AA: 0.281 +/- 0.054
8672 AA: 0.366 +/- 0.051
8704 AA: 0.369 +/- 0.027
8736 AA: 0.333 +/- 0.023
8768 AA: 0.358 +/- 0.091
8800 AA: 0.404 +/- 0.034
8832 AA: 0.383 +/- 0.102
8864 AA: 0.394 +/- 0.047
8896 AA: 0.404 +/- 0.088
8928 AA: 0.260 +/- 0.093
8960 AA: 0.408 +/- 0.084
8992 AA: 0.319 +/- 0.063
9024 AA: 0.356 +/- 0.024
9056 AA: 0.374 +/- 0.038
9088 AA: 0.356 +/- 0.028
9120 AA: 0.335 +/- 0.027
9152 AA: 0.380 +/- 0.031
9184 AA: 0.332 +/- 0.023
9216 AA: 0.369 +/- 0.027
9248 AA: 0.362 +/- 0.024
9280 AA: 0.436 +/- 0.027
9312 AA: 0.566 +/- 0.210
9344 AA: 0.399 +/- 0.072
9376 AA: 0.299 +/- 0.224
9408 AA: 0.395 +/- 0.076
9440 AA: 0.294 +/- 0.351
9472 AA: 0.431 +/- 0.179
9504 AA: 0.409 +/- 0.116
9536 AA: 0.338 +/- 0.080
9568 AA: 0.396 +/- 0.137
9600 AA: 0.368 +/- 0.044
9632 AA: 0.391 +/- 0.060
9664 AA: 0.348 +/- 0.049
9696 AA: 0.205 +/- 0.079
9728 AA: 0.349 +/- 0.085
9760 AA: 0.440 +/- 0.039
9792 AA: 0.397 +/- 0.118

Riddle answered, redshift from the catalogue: 0.87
